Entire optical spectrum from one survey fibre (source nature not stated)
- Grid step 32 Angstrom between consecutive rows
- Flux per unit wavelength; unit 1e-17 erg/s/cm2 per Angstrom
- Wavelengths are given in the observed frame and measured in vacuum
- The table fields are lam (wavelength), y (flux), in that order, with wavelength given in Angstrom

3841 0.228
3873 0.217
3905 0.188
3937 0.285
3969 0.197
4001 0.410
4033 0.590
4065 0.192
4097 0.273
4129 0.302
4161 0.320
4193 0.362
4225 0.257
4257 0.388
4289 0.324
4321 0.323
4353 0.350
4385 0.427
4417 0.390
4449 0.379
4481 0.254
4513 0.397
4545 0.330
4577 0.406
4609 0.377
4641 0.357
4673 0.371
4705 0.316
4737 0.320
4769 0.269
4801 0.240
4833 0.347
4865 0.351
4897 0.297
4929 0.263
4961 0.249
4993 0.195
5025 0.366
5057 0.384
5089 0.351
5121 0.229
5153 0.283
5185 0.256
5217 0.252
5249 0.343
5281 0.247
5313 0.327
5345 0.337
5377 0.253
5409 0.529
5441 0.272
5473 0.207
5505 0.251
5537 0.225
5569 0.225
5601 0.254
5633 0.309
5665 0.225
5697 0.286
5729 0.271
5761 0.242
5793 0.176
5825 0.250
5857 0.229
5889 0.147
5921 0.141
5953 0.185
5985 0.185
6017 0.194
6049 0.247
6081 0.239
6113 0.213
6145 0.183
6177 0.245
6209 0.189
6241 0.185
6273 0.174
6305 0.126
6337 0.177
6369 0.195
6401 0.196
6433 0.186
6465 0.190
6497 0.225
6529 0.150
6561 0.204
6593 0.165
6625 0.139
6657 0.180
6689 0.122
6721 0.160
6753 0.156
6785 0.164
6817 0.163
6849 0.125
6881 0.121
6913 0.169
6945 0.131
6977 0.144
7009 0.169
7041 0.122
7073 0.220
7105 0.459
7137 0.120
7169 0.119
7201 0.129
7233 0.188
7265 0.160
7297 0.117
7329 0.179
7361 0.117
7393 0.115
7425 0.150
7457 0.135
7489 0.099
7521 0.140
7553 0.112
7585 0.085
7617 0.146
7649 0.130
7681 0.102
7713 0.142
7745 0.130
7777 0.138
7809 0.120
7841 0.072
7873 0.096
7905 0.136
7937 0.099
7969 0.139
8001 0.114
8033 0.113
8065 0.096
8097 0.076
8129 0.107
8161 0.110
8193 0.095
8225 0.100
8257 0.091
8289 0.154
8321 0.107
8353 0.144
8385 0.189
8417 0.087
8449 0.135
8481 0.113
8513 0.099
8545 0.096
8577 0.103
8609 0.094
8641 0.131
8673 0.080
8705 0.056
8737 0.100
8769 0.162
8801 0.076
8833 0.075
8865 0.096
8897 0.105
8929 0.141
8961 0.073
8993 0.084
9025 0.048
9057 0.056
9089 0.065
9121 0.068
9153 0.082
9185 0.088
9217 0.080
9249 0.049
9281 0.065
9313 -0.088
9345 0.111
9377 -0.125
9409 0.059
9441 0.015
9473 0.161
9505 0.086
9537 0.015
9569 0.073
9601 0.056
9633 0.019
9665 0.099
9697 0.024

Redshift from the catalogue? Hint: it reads 0.080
